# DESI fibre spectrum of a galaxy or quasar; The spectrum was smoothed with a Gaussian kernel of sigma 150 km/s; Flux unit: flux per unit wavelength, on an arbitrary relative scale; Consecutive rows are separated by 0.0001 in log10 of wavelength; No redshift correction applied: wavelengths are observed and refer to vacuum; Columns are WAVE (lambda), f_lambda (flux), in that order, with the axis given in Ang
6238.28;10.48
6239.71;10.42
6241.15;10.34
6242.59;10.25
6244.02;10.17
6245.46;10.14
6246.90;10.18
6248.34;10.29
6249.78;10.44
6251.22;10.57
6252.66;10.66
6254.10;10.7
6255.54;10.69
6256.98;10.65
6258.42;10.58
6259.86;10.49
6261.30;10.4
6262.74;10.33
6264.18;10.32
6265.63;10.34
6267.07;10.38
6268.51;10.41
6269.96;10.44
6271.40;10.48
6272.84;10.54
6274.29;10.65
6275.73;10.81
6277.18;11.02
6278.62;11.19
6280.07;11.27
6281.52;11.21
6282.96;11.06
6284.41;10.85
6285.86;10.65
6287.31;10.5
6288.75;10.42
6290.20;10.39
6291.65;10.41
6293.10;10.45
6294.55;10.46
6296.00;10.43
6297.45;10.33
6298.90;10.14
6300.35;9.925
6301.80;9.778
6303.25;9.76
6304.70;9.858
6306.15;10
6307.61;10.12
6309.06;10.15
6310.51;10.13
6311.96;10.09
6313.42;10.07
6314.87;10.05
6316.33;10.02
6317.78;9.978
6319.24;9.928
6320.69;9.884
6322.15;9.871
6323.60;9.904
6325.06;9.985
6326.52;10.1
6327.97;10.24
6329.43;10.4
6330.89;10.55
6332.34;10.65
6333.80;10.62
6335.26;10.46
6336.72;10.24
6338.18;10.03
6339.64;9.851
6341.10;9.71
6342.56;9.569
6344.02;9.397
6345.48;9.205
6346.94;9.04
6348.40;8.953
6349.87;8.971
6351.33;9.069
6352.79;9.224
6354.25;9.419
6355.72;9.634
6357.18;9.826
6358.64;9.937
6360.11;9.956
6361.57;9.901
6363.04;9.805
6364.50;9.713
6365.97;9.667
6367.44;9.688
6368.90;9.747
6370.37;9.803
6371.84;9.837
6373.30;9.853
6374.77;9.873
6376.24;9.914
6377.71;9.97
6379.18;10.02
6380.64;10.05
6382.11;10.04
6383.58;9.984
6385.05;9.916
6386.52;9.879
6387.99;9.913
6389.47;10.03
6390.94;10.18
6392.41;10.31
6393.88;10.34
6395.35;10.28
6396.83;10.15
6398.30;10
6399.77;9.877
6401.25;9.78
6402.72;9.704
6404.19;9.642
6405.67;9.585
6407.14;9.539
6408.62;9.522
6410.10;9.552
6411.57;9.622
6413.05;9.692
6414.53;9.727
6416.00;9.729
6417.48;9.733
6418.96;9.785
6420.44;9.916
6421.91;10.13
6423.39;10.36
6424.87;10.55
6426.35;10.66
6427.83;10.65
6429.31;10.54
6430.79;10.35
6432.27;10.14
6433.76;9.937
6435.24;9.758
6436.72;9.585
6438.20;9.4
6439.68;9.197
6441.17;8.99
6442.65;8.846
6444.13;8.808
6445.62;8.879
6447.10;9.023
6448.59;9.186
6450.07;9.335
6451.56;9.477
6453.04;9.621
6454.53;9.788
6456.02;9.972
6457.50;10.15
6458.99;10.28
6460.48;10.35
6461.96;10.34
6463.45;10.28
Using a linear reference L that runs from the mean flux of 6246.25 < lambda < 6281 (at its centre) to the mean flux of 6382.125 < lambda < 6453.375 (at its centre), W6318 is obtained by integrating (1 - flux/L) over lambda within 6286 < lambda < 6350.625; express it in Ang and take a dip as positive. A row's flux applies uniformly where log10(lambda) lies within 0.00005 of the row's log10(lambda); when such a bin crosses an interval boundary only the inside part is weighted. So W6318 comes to 1.7 Ang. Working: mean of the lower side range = 10.6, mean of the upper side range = 9.79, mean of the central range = 10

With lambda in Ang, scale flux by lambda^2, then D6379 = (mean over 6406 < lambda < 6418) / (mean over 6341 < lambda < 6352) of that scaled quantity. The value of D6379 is 1.1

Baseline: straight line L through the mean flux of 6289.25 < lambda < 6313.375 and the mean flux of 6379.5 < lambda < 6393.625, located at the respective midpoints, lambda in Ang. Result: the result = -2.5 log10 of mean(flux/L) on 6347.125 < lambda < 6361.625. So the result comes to 0.07 mag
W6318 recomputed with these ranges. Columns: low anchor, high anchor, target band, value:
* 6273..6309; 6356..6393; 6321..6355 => 1.2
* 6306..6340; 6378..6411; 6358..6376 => 0.3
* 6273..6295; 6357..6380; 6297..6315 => 0.8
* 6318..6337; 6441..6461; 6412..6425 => -0.3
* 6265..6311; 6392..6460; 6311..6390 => 2.3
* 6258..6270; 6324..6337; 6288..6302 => 0.1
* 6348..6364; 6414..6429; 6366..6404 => -0.6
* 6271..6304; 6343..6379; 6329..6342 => -0.4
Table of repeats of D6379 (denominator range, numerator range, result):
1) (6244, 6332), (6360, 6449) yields 0.98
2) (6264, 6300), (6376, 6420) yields 0.97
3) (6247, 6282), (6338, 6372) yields 0.93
